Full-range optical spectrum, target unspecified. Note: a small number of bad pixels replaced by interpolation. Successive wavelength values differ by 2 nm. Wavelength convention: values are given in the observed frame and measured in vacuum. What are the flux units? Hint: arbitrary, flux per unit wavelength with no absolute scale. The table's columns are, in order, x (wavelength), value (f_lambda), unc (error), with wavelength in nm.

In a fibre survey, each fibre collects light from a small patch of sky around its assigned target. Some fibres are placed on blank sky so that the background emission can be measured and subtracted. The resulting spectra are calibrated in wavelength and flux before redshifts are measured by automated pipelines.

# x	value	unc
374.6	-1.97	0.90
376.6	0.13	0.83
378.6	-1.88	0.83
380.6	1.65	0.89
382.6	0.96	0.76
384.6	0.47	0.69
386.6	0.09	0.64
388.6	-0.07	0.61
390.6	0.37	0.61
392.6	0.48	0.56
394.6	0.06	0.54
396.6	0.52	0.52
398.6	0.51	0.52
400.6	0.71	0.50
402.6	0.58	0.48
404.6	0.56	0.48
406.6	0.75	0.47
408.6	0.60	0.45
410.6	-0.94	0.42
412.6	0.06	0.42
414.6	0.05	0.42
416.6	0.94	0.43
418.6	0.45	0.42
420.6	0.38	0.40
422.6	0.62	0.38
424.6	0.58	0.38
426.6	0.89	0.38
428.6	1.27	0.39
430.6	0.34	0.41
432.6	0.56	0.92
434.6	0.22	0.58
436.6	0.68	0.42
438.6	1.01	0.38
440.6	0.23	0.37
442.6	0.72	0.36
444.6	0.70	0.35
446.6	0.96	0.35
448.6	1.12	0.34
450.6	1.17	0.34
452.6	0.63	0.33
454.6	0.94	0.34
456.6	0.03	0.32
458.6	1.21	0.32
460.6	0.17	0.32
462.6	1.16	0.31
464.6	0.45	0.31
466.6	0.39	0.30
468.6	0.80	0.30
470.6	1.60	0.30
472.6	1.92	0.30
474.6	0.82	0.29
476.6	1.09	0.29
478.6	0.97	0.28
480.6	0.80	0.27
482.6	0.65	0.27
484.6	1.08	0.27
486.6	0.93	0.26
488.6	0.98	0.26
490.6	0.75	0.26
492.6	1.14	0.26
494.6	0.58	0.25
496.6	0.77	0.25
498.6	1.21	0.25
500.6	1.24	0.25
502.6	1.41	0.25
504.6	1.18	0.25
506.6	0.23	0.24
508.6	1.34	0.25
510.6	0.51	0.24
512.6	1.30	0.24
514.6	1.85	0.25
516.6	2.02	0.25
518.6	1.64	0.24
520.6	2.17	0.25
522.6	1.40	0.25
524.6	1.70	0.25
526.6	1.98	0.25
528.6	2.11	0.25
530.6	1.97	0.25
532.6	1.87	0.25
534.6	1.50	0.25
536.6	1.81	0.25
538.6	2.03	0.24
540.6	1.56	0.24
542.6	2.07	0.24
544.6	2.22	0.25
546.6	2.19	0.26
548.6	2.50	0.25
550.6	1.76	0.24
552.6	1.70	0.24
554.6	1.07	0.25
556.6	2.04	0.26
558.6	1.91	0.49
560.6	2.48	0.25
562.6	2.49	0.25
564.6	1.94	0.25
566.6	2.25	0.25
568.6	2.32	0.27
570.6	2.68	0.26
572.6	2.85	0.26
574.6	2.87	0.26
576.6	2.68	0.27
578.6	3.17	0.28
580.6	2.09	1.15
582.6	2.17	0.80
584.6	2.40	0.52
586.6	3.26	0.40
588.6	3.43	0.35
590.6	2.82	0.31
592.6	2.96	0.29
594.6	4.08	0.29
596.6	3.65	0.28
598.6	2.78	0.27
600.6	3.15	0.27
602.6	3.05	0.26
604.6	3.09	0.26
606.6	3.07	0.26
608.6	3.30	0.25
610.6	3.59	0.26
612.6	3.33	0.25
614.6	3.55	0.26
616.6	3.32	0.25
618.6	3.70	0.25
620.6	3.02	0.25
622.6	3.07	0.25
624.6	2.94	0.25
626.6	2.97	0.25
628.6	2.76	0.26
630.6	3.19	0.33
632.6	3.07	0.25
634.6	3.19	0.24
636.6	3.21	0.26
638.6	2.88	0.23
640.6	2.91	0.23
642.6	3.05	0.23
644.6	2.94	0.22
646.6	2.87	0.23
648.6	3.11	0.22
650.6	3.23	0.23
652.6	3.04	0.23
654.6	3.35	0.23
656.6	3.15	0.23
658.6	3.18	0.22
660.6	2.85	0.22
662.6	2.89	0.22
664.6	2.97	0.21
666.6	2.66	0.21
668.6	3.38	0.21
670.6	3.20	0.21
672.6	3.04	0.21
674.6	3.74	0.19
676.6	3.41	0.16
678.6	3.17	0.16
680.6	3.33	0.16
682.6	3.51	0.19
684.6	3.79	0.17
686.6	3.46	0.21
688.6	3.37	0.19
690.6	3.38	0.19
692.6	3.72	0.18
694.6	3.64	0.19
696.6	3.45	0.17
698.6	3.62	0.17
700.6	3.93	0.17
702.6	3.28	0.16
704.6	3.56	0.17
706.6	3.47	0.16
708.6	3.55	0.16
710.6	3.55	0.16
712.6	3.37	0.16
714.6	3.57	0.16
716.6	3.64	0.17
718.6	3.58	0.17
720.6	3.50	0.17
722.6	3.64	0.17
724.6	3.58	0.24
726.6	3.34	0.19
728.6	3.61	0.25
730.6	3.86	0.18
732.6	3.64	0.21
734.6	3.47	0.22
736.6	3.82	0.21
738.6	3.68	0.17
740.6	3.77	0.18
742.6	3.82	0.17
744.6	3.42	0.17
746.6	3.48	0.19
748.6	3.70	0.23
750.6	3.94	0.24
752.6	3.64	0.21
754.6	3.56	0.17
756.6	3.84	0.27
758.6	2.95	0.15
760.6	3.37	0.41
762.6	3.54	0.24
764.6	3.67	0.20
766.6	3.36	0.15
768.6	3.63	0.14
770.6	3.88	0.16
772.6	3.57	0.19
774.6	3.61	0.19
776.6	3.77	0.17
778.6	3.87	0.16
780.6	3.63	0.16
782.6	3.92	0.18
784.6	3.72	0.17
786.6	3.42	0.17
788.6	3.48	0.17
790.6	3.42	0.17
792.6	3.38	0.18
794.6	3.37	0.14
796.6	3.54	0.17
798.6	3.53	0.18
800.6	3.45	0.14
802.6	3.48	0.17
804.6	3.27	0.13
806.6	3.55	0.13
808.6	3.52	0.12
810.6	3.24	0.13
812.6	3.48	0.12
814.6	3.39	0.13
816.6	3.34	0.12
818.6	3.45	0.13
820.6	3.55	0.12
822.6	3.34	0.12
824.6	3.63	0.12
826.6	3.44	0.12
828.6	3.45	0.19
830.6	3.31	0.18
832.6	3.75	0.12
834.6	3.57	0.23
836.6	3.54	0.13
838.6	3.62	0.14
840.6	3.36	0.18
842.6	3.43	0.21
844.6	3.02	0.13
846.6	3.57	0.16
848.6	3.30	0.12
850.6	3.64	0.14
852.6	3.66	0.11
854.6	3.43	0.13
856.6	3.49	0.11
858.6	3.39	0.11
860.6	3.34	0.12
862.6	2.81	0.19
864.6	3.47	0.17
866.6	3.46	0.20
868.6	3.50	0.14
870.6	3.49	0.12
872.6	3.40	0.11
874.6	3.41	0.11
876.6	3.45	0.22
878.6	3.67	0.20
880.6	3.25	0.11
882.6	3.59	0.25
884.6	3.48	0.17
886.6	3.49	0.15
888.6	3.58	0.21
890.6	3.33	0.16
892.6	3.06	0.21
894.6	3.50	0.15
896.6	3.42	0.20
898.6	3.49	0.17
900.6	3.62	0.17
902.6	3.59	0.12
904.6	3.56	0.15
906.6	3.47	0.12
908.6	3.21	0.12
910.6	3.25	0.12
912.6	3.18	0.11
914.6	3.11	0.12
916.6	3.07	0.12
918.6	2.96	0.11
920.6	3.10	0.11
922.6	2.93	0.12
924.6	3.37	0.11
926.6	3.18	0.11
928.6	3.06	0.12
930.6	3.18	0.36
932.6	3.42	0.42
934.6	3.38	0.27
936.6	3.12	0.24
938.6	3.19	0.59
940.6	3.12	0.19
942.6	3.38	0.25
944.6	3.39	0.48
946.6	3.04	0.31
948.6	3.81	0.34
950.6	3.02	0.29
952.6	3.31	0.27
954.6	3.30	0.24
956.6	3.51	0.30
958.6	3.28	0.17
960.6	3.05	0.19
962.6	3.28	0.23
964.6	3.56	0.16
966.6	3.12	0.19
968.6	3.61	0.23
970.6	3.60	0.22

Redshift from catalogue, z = 0.287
